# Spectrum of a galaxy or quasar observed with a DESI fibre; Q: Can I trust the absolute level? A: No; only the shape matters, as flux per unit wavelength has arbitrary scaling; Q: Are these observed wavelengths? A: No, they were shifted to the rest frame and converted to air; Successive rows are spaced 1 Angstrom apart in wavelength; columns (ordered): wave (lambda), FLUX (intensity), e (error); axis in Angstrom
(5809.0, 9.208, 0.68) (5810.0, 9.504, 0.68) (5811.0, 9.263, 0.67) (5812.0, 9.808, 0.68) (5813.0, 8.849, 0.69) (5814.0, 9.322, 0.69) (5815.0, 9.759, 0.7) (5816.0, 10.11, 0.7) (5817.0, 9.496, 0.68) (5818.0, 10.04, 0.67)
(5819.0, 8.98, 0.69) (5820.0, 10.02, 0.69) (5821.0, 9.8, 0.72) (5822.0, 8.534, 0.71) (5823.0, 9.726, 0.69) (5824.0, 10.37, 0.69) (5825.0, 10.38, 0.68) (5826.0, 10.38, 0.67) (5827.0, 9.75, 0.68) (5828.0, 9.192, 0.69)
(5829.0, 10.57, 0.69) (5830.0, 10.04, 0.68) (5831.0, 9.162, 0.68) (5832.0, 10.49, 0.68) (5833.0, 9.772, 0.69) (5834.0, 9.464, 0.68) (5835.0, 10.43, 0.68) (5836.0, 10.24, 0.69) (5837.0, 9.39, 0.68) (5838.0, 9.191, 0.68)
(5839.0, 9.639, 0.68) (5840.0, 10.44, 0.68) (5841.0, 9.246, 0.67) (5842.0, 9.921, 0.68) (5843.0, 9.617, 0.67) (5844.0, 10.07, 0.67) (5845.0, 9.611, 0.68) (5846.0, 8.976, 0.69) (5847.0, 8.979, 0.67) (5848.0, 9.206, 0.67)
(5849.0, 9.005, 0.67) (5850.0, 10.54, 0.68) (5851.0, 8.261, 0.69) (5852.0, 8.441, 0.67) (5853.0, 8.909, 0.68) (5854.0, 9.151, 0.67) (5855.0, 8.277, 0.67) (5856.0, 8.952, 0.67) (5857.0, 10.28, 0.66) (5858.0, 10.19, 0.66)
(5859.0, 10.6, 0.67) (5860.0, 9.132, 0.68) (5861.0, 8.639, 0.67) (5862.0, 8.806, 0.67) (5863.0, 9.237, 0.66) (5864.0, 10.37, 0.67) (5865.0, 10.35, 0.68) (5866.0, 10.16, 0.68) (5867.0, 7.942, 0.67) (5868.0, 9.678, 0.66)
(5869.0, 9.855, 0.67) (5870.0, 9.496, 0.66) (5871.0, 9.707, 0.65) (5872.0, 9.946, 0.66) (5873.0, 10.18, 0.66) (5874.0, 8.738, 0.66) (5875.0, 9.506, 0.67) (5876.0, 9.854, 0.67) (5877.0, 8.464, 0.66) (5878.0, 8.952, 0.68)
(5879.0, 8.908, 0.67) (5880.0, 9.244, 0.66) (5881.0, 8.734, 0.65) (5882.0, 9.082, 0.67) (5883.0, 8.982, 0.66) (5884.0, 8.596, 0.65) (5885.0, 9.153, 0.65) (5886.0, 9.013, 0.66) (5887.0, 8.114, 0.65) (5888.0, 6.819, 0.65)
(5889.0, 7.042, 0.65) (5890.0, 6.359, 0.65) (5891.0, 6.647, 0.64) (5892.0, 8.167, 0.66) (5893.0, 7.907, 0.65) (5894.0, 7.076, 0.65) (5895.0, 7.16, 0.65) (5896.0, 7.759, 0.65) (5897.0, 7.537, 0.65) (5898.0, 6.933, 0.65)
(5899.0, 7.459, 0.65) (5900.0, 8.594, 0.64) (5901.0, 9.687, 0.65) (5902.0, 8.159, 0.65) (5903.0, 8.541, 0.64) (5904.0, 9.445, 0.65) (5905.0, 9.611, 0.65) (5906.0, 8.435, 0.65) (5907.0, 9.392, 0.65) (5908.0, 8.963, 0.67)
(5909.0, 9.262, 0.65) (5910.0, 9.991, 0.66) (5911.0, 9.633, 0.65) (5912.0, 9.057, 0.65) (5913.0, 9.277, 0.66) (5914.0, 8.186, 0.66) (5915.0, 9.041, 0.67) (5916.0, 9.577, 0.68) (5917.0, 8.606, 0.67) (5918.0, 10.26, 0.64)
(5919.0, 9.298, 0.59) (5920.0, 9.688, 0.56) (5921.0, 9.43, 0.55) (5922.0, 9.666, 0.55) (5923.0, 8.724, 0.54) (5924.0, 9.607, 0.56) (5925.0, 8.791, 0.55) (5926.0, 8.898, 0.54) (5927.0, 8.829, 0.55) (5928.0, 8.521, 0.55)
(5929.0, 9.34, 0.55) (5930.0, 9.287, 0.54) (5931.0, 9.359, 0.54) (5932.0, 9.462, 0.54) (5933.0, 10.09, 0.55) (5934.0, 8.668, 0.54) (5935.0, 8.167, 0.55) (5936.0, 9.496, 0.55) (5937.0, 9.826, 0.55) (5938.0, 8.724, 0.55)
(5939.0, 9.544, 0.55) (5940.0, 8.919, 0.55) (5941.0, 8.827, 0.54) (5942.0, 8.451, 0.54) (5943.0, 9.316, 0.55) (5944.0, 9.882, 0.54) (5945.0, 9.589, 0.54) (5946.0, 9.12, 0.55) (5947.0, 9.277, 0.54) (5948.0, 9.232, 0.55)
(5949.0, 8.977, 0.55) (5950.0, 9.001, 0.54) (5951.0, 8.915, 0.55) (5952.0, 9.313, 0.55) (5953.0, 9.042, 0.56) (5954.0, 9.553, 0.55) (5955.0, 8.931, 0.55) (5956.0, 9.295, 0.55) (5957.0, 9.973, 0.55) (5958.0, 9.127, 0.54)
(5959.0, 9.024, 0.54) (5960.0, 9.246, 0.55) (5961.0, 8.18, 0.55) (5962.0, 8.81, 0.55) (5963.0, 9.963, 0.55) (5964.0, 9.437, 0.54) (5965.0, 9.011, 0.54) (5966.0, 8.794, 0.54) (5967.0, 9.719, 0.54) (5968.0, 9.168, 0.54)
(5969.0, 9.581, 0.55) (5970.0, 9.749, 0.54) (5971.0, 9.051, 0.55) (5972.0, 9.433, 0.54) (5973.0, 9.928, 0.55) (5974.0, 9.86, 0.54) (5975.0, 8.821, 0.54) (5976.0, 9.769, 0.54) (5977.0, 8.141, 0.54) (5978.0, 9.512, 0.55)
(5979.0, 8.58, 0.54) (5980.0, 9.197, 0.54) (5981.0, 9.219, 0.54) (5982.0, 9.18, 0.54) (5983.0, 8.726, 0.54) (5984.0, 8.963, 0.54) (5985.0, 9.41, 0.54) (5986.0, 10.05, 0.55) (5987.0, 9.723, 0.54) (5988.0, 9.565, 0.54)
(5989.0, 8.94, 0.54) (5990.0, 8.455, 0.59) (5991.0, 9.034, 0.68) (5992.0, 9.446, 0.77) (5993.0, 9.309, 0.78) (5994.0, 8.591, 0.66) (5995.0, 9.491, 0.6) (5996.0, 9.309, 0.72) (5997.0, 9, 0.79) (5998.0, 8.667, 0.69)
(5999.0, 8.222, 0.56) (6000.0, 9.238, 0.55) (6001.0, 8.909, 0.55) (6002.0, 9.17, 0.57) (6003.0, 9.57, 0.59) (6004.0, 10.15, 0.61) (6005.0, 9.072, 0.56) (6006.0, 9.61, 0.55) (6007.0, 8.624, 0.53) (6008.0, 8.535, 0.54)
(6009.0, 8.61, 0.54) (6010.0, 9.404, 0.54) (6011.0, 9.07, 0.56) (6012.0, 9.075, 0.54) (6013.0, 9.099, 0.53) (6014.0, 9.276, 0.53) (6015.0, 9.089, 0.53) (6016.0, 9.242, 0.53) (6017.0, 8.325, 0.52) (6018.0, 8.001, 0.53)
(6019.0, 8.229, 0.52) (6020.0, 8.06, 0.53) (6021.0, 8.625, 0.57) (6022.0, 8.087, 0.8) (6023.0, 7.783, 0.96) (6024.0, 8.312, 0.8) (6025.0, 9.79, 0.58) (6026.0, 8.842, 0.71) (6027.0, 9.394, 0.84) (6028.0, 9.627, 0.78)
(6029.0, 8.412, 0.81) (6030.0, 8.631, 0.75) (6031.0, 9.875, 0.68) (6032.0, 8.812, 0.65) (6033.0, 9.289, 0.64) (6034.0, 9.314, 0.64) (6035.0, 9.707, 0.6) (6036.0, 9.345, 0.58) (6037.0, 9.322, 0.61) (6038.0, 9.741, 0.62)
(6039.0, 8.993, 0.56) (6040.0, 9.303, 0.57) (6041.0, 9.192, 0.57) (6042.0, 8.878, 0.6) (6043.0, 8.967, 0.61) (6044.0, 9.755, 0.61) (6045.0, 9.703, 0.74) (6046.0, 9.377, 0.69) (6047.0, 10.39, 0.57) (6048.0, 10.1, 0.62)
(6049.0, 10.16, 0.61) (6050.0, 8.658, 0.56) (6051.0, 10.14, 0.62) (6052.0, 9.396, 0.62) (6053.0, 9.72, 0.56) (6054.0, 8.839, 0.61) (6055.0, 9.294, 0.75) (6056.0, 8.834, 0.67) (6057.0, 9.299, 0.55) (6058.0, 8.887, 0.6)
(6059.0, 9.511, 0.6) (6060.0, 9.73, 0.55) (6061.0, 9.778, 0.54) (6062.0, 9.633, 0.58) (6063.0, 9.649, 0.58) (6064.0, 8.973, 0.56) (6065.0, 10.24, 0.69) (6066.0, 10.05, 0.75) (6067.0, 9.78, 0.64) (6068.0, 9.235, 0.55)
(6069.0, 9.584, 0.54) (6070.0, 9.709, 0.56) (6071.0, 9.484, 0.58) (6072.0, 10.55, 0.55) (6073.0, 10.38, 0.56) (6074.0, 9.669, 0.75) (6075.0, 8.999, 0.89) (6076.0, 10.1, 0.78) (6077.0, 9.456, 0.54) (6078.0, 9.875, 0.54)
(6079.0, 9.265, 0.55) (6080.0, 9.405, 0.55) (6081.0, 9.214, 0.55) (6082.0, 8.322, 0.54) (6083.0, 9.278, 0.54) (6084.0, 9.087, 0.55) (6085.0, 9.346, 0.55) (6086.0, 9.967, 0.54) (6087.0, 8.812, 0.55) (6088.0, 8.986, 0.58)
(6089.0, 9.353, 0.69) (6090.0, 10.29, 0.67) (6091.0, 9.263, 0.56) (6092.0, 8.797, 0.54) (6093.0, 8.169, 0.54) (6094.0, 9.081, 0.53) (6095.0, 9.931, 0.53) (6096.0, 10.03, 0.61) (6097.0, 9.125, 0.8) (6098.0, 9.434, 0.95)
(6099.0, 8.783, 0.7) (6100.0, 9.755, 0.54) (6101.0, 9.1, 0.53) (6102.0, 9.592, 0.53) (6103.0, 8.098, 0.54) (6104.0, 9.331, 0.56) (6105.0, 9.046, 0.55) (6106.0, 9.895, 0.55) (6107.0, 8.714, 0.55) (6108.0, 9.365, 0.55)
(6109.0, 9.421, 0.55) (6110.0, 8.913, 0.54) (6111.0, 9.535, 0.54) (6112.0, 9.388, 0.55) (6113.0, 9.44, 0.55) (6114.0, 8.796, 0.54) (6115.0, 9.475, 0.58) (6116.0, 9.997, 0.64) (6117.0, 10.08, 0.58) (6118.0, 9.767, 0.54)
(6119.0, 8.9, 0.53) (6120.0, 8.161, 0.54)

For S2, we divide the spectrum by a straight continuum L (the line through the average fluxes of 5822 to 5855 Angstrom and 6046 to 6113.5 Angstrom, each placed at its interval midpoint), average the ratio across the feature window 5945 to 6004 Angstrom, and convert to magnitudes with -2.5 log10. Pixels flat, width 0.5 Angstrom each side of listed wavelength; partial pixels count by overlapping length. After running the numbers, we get 0.035 mag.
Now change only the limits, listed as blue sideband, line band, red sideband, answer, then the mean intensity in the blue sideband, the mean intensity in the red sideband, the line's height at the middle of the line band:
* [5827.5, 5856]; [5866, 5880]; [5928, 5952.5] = 0.01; 9.5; 9.19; 9.4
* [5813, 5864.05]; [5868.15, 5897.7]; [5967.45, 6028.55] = 0.11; 9.58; 9.06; 9.43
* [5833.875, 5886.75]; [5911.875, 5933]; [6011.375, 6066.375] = 0.01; 9.38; 9.21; 9.32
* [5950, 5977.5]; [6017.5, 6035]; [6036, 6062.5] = 0.07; 9.25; 9.44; 9.39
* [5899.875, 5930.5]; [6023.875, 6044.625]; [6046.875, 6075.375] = 0.03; 9.16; 9.6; 9.52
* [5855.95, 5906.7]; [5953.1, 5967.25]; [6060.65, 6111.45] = -0.02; 8.79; 9.41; 9.03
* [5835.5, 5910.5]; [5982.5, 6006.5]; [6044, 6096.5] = 0.01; 8.97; 9.5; 9.3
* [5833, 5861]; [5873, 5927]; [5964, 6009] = 0.08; 9.48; 9.19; 9.37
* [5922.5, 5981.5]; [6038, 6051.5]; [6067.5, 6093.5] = -0.02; 9.19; 9.41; 9.35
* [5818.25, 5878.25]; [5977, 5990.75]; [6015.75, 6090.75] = 0.03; 9.56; 9.31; 9.39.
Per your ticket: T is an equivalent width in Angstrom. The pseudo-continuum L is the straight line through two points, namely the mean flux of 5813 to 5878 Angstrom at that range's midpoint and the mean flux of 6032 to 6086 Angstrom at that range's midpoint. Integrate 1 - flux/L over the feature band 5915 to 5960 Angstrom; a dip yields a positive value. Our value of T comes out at 1.5 Angstrom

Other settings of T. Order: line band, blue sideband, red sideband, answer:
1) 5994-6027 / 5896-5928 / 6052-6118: 1.1 Angstrom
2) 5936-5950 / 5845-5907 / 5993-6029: -0.5 Angstrom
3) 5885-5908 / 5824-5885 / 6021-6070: 3.4 Angstrom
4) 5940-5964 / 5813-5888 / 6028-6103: 0.7 Angstrom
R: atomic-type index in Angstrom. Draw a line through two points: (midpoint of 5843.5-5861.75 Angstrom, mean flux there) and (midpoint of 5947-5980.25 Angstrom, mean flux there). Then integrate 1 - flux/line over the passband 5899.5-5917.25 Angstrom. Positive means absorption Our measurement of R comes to 0.32 Angstrom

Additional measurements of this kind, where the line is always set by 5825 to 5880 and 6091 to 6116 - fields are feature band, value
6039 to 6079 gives -1.18 Angstrom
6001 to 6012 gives 0.22 Angstrom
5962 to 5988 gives 0.20 Angstrom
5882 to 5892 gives 1.64 Angstrom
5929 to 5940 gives 0.21 Angstrom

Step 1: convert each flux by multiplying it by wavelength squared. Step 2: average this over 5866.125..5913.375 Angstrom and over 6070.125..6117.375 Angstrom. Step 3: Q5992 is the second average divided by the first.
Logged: 1.16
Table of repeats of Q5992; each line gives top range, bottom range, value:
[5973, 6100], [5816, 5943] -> 1.07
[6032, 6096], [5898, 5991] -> 1.07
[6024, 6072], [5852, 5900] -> 1.14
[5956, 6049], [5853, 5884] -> 1.02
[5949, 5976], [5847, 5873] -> 1.02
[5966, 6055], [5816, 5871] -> 1.01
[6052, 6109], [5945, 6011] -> 1.06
